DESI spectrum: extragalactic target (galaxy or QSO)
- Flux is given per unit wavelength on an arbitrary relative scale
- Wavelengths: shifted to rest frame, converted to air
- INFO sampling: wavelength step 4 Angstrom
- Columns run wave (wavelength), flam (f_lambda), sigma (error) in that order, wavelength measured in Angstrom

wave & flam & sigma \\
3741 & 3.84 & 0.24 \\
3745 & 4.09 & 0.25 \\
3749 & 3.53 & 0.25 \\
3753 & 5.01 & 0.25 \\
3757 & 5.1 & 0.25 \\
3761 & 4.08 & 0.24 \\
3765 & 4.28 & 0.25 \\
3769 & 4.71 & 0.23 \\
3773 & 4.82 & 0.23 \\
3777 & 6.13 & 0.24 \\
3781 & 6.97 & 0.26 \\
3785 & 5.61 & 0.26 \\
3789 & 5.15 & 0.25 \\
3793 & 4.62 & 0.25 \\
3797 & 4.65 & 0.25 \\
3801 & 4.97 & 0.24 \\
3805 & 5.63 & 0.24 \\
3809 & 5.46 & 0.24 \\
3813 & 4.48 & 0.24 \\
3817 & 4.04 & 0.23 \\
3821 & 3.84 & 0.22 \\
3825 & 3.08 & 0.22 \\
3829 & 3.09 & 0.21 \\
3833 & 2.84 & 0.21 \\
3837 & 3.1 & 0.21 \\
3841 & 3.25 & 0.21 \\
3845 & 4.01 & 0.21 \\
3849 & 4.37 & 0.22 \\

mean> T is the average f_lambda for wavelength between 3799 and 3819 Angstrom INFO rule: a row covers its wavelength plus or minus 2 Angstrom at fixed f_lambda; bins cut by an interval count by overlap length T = 4.92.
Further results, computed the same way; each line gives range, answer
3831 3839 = 2.97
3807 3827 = 4.18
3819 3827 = 3.46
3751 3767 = 4.62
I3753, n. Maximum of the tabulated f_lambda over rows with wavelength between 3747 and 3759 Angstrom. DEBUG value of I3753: 5.1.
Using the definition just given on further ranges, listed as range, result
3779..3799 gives 6.97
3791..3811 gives 5.63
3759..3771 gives 4.71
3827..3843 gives 3.25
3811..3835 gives 4.48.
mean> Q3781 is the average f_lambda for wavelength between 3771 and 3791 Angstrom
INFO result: 5.74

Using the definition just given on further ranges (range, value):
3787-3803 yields 4.85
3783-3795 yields 5.13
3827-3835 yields 2.96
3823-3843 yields 3.07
